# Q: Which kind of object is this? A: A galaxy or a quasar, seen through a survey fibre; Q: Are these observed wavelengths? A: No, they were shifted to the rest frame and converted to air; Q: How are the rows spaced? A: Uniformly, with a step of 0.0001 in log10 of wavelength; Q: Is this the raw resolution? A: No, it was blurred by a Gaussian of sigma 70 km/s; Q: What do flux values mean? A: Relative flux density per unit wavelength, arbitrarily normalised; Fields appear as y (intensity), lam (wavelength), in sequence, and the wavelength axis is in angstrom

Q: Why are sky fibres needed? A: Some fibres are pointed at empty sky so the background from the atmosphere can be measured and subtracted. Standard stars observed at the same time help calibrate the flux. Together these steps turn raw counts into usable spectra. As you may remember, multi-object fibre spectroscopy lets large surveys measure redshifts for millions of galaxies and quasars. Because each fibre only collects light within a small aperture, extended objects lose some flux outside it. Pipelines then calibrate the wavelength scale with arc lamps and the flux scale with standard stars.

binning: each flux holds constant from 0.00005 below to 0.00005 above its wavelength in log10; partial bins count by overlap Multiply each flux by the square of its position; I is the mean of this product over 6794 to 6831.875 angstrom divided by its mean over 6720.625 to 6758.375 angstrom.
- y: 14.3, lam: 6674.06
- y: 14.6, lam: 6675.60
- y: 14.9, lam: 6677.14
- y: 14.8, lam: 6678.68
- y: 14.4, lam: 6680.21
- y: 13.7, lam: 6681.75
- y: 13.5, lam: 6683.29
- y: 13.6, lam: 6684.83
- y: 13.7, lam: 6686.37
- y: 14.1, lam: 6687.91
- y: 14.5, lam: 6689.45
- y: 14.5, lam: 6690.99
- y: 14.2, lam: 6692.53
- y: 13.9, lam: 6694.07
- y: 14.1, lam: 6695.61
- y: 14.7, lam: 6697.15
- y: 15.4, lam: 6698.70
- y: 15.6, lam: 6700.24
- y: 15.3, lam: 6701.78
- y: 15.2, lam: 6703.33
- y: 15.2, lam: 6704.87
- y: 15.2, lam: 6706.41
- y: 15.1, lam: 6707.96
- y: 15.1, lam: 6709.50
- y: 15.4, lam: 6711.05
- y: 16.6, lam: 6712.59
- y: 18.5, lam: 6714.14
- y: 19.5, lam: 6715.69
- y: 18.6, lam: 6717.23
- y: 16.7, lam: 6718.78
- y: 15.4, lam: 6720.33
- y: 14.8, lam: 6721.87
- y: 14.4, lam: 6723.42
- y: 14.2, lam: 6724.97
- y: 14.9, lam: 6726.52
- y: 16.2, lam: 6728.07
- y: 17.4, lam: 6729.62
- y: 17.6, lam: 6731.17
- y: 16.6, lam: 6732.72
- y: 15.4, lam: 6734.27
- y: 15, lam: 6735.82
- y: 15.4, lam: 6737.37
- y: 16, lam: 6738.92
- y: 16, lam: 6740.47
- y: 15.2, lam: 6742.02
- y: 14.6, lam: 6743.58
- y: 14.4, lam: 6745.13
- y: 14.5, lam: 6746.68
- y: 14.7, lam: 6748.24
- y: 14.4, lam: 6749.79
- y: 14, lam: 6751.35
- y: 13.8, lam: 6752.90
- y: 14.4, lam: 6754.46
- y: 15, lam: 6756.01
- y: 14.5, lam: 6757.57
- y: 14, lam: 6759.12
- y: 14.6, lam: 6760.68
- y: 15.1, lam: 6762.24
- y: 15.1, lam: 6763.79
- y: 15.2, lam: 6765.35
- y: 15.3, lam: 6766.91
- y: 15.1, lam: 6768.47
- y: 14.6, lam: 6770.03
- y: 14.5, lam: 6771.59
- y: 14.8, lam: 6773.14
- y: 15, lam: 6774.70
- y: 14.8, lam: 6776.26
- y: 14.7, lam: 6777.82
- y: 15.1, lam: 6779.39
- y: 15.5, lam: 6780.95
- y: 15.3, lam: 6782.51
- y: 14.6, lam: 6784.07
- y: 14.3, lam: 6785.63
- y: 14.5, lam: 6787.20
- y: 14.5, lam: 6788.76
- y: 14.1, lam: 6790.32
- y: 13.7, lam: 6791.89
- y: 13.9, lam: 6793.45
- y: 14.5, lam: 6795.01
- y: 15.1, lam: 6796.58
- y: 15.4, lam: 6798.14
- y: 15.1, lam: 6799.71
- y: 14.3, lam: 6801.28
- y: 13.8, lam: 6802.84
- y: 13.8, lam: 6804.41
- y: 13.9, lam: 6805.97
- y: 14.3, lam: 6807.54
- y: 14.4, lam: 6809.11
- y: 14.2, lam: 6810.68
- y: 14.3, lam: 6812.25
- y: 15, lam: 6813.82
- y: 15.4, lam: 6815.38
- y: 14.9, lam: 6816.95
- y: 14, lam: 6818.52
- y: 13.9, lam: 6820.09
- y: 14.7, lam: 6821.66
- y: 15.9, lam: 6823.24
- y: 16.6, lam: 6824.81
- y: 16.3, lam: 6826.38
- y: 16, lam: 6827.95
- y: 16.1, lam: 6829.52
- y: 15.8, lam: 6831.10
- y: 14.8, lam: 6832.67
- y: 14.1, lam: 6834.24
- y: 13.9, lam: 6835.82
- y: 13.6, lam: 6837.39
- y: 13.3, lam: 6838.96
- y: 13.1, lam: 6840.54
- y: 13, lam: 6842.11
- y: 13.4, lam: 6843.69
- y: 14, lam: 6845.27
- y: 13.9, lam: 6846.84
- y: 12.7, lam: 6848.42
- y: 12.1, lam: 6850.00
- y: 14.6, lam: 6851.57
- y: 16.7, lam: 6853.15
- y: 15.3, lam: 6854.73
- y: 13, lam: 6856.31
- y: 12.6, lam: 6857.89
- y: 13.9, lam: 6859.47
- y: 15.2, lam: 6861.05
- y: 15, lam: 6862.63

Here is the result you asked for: 1.01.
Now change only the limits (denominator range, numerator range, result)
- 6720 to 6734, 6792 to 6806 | 0.94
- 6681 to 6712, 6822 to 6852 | 1.03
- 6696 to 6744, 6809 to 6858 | 0.94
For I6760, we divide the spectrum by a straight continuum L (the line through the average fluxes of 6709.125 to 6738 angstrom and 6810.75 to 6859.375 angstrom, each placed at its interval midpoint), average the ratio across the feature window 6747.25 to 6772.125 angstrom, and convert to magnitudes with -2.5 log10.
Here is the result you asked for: 0.07 mag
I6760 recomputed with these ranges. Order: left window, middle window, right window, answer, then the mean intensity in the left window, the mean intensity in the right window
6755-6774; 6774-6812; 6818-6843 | 0.02 mag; 14.8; 14.7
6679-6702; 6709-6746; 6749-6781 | -0.10 mag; 14.3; 14.7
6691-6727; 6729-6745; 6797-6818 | -0.04 mag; 15.5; 14.5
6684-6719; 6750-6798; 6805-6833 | 0.04 mag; 15.4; 15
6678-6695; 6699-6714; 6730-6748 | -0.07 mag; 14.1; 15.5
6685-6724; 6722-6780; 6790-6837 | 0.01 mag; 15.4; 14.7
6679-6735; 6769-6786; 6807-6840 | 0.01 mag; 15.4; 14.8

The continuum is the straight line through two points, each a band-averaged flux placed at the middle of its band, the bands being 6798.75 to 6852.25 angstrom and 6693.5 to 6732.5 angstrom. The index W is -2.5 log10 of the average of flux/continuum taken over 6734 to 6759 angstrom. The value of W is 0.04 mag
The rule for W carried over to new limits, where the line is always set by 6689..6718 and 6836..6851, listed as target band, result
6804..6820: -0.05 mag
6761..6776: -0.03 mag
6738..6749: -0.01 mag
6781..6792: -0.02 mag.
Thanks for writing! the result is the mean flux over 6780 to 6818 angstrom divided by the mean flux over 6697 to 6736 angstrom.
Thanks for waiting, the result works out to 0.91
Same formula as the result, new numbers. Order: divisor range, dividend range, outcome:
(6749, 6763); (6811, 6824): 1.02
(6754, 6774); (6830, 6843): 0.95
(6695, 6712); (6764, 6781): 0.99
